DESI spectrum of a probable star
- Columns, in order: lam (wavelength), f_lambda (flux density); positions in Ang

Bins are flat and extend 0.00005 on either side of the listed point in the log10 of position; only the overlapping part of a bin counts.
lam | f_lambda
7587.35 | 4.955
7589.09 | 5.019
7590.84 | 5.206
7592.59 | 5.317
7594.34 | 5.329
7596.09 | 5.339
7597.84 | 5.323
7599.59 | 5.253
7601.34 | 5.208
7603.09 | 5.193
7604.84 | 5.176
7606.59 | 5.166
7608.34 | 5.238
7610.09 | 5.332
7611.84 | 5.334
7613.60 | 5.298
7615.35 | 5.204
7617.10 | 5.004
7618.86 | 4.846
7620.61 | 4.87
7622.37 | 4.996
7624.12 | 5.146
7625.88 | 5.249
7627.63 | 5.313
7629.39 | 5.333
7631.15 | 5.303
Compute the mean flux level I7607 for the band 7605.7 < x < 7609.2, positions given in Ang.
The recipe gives 5.21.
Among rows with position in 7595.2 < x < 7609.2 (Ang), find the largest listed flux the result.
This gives 5.339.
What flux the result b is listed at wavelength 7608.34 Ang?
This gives 5.238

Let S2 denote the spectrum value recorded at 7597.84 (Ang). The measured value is 5.323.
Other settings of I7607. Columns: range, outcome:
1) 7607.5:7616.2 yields 5.28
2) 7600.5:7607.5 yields 5.19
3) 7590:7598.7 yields 5.3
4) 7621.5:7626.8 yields 5.14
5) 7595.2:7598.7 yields 5.33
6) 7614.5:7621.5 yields 4.98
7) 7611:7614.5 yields 5.31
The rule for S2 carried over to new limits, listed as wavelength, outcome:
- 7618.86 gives 4.846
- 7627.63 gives 5.313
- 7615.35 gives 5.204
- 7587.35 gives 4.955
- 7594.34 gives 5.329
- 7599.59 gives 5.253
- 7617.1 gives 5.004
